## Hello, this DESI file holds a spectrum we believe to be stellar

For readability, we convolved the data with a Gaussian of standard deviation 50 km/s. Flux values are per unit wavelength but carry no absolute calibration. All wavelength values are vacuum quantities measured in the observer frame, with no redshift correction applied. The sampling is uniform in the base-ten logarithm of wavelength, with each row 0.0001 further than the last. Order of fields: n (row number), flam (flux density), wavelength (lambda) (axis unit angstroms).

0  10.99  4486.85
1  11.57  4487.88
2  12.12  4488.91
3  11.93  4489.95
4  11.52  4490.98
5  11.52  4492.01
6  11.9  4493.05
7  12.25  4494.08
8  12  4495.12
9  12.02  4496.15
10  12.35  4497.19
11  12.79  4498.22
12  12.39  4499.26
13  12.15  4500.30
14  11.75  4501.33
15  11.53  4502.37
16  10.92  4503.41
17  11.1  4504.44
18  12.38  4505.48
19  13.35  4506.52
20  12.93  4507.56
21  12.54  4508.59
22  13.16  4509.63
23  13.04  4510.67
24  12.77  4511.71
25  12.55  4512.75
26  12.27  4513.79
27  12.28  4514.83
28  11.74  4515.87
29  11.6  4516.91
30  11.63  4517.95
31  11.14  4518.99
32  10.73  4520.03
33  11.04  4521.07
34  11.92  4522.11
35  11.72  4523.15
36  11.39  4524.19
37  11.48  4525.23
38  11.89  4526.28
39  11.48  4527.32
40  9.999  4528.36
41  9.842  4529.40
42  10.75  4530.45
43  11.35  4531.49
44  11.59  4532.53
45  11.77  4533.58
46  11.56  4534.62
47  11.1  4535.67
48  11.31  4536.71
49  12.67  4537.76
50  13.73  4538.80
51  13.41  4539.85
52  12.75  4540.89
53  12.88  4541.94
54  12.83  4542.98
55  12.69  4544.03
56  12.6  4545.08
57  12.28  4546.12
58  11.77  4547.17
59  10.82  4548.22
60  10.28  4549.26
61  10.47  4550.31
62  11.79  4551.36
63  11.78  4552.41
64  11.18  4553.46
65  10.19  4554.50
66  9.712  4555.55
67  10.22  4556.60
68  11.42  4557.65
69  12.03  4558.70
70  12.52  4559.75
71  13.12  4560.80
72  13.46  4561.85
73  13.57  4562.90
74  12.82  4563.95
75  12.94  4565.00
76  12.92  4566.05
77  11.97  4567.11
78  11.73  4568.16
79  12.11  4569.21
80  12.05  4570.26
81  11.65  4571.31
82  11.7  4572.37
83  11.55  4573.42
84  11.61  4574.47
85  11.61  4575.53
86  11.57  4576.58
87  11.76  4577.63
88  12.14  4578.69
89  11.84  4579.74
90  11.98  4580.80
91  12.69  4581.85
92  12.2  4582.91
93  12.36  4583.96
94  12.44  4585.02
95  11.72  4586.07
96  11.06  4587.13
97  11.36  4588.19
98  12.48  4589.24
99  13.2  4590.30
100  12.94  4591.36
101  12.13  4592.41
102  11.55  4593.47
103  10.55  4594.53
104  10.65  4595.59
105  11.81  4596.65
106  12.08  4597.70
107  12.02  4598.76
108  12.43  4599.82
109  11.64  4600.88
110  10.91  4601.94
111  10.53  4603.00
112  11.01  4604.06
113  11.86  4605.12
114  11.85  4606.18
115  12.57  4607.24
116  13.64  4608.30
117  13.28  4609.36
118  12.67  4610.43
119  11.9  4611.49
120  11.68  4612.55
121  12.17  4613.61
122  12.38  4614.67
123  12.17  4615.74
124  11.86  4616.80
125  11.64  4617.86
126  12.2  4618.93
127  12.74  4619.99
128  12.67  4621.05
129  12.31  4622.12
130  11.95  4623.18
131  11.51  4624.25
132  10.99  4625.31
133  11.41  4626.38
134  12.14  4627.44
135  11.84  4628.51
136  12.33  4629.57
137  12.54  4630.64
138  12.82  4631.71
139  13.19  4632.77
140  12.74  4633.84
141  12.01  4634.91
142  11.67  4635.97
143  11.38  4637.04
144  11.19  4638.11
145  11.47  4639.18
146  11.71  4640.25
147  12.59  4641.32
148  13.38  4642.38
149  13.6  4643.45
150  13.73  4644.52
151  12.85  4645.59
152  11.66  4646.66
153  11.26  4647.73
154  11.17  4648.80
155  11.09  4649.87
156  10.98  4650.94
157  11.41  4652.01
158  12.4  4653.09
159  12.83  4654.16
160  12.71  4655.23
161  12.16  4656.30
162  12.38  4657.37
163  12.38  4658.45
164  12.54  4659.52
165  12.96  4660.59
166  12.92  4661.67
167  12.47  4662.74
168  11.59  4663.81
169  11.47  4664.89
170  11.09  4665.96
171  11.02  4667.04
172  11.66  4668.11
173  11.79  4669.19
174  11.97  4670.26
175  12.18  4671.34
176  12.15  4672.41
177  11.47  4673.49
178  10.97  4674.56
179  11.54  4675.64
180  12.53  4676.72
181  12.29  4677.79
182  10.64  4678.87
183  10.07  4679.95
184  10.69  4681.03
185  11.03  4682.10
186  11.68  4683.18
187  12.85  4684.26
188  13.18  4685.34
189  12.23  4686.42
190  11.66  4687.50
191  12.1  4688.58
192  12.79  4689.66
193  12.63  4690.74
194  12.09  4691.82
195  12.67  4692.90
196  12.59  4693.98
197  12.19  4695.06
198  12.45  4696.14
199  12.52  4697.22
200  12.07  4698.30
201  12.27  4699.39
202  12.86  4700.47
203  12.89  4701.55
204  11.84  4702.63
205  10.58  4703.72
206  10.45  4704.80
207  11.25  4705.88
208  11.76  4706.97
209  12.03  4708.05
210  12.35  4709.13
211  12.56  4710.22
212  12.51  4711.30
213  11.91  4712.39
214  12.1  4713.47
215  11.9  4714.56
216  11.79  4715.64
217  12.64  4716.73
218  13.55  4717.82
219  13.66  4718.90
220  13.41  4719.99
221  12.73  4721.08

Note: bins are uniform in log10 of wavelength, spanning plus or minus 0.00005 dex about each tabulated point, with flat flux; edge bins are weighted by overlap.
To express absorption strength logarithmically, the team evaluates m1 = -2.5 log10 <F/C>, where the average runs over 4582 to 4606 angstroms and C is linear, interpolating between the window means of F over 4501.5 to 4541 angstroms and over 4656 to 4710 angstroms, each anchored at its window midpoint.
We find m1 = 0.010 mag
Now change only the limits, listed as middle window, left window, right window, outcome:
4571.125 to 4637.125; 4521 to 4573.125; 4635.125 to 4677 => -0.01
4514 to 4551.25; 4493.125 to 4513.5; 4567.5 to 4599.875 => 0.04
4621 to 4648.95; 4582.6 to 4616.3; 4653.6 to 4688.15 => -0.02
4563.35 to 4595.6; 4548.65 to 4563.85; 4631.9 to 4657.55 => -0.02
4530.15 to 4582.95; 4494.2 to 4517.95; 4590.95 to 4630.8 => 0.02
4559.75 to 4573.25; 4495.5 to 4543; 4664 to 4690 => -0.05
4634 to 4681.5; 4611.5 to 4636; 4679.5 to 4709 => 0.01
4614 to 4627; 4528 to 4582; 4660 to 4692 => -0.01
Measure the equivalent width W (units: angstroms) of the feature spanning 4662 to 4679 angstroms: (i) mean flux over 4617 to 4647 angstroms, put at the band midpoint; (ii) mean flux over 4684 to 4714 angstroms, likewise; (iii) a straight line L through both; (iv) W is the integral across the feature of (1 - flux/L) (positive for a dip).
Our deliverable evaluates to 0.7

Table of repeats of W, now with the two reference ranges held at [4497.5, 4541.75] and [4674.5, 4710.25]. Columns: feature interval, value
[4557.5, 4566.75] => -0.7 angstroms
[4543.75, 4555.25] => 0.5 angstroms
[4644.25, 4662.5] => -0.4 angstroms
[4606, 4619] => -0.4 angstroms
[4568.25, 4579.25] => 0.1 angstroms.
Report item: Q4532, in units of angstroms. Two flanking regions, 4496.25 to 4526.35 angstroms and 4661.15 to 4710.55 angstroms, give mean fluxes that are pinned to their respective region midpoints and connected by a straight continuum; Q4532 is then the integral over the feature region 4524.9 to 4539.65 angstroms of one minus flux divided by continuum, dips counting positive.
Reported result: 0.6 angstroms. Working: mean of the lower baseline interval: 12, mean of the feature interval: 11.5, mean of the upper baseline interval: 11.9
